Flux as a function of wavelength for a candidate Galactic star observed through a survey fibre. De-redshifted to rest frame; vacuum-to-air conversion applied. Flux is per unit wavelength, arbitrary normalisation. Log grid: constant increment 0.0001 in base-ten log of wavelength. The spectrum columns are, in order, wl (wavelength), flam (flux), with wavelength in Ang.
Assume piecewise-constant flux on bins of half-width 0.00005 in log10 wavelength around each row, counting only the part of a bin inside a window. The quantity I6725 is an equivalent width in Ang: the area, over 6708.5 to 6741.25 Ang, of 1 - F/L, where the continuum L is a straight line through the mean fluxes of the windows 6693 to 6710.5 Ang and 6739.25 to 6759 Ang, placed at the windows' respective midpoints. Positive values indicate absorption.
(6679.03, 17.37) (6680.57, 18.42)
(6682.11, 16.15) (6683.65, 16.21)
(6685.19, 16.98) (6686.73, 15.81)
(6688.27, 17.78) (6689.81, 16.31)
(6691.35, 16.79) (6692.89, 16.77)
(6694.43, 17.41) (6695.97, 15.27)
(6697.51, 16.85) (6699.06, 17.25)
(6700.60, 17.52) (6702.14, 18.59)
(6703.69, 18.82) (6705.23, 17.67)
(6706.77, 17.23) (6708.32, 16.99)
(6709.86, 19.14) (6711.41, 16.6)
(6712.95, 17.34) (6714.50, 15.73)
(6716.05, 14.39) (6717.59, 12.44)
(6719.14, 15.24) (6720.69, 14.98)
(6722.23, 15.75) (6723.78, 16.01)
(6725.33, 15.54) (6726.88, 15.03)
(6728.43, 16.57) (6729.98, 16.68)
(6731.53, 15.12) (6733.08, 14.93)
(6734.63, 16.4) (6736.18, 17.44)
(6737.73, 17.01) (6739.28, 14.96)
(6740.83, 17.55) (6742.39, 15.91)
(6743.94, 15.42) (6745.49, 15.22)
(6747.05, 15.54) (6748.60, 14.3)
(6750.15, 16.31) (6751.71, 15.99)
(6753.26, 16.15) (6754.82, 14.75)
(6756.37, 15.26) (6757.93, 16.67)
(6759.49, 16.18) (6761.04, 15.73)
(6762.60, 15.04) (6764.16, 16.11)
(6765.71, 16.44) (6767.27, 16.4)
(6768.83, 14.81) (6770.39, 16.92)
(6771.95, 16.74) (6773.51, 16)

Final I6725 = 1.32 Ang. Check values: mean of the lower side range 17.5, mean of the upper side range 15.7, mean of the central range 15.9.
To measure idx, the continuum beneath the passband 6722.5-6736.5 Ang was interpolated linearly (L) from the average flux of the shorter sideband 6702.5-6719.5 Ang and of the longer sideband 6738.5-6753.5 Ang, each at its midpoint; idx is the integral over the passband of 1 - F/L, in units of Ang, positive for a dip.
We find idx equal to 0.2 Ang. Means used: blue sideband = 16.6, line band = 15.9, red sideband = 15.7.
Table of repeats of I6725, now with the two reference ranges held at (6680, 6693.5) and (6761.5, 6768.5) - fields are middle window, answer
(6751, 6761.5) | 0.1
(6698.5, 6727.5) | 0.1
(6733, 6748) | 0.1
